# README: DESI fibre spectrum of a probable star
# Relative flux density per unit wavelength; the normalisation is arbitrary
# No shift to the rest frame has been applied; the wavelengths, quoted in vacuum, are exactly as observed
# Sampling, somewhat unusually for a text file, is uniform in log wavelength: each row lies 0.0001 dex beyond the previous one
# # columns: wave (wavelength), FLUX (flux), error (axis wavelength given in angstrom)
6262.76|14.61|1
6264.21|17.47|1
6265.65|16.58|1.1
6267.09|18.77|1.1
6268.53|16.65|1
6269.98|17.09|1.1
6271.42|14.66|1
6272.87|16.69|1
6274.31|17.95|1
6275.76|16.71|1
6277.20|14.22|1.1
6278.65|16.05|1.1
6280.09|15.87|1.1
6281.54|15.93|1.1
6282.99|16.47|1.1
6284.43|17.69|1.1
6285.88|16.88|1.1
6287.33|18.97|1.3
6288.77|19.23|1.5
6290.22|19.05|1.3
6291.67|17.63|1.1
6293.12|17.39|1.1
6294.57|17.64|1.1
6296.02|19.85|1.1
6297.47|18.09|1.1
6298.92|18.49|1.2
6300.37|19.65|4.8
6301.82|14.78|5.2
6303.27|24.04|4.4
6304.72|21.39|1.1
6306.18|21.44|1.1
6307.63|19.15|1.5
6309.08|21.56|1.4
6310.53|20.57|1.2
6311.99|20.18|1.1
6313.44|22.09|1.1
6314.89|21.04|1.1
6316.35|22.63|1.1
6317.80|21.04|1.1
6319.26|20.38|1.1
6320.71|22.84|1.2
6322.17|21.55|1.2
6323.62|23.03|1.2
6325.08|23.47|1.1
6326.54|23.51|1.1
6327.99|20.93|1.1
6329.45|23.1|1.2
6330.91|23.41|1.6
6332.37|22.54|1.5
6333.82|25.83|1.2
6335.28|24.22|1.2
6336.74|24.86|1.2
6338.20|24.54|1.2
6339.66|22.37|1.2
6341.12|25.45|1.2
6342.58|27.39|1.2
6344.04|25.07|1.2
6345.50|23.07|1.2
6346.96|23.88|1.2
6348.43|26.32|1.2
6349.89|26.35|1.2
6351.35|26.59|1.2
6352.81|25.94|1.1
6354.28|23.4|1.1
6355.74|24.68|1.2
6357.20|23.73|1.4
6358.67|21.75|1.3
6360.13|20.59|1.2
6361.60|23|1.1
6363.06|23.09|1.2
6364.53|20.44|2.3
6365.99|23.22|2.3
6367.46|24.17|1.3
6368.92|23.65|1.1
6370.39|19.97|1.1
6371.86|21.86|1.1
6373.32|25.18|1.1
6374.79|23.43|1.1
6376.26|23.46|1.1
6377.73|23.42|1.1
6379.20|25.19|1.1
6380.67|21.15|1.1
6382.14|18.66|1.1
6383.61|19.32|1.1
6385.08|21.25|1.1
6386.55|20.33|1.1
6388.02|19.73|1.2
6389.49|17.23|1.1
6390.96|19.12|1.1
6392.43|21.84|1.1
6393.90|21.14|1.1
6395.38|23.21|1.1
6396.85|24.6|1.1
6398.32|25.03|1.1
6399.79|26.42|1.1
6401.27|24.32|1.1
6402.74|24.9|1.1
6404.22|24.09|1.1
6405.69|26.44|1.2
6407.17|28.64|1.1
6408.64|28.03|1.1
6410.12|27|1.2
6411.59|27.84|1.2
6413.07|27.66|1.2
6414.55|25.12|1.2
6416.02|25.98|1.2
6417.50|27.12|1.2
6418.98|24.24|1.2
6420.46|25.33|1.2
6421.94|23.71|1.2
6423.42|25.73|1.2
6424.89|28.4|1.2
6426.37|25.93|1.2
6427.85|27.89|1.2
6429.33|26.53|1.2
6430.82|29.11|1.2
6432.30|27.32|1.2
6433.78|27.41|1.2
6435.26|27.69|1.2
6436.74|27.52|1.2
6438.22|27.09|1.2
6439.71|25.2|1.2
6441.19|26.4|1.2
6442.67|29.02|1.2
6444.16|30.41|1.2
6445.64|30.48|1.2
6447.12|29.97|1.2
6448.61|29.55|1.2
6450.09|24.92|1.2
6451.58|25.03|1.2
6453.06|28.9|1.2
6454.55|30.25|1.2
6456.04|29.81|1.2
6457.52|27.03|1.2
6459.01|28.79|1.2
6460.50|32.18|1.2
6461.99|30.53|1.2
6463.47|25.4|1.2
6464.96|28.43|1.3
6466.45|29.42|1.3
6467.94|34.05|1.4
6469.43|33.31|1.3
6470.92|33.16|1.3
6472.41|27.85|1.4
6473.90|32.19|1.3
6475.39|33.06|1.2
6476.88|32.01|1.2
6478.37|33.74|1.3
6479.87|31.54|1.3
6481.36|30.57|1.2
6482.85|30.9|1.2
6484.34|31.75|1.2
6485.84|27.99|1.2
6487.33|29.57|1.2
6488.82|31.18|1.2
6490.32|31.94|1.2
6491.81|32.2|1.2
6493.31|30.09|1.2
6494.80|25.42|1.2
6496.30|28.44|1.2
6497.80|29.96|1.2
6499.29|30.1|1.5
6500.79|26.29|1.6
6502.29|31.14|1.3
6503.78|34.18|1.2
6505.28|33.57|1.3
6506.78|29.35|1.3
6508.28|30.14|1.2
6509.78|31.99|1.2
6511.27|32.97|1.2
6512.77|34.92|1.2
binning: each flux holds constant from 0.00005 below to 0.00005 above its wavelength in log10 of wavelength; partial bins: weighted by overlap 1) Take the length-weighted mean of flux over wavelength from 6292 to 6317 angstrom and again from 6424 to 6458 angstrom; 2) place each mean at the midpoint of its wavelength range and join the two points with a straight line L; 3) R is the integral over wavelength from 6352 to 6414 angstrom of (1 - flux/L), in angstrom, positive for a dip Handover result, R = 3.1 angstrom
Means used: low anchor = 20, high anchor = 27.9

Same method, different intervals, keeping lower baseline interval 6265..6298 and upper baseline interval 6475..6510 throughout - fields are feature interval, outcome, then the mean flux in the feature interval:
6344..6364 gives -2.0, 24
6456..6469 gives -0.4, 29.6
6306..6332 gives -2.9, 21.8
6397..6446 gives -1.1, 26.7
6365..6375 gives -0.1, 23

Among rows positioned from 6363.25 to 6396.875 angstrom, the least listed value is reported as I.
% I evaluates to 17.23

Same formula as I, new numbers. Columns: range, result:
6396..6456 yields 23.71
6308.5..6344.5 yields 20.18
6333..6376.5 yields 19.97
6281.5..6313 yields 14.78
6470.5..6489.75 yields 27.85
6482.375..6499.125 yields 25.42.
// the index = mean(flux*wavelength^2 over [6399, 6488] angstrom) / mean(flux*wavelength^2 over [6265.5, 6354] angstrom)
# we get 1.43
